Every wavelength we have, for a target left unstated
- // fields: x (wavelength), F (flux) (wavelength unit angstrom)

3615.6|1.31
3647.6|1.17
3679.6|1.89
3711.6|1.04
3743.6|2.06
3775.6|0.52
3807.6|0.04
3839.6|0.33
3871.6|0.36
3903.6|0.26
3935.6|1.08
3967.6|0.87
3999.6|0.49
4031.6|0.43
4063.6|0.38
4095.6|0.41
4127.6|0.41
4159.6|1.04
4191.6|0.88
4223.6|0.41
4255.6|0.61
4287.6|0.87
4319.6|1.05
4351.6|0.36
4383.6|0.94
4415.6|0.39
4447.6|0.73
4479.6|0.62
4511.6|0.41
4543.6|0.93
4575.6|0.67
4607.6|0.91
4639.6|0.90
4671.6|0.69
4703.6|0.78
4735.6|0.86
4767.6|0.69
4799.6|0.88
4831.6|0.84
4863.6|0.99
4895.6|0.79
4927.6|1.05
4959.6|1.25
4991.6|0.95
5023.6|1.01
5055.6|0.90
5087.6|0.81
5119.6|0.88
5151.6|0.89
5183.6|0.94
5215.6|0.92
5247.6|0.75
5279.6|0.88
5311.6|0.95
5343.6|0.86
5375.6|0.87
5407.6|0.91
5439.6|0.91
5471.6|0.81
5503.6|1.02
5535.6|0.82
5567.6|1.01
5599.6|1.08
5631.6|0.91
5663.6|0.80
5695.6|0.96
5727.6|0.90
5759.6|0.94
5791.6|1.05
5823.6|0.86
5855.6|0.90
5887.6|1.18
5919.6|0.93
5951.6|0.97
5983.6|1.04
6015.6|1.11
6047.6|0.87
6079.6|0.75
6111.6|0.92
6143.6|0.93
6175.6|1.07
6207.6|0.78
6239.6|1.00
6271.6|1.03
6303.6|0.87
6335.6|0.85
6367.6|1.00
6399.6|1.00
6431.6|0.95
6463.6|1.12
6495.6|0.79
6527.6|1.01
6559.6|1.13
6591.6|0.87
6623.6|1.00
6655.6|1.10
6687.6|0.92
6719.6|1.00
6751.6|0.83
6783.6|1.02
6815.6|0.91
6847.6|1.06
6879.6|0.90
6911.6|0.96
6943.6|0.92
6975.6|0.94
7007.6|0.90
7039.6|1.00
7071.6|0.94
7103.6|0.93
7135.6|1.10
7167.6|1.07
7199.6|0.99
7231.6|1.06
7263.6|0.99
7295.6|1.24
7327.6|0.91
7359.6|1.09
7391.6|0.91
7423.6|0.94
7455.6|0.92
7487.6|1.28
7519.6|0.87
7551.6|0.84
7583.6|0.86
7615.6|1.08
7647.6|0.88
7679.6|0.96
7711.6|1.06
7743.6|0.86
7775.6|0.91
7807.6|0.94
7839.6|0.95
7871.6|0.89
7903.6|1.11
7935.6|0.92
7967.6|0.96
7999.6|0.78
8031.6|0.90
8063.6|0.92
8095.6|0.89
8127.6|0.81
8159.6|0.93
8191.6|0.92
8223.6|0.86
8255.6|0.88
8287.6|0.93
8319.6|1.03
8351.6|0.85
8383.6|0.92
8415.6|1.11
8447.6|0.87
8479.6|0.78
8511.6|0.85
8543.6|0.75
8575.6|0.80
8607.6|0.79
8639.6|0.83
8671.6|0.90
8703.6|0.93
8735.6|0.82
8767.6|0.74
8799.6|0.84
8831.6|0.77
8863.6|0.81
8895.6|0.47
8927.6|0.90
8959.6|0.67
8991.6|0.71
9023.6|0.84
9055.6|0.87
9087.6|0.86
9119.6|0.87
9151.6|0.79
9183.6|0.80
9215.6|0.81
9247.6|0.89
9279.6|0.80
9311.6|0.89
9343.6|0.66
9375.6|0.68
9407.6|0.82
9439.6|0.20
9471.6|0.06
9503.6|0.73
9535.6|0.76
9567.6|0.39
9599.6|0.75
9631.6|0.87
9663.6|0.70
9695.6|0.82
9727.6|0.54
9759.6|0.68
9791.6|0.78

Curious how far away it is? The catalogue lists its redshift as 0.11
